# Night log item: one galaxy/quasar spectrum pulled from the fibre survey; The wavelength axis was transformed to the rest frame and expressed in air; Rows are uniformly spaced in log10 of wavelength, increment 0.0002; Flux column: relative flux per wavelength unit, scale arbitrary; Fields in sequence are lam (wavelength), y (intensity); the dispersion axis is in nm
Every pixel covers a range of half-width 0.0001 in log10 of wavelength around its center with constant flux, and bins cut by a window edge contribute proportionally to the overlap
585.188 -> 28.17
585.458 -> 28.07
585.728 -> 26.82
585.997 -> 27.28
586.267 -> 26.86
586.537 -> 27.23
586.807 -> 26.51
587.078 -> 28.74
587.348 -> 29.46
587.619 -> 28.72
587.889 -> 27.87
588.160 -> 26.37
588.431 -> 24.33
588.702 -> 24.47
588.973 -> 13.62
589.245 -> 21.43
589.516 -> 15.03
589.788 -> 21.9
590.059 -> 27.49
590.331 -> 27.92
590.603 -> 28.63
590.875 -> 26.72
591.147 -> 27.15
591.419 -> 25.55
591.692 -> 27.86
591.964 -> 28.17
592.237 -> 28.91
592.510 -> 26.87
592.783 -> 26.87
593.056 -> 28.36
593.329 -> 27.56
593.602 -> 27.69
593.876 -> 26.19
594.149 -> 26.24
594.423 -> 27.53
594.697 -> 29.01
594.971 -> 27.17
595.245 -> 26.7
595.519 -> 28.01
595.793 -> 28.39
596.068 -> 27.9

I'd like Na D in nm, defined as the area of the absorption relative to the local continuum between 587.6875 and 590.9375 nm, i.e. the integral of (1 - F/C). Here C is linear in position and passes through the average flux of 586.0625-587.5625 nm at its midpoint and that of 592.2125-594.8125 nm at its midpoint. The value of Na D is 0.45 nm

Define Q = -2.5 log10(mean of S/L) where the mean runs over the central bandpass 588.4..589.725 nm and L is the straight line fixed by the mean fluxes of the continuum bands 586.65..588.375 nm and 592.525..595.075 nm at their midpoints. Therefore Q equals 0.379 mag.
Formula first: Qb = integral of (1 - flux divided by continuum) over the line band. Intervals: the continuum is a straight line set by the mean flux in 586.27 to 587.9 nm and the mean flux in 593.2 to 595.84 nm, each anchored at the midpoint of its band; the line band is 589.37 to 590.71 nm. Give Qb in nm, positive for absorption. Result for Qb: 0.18 nm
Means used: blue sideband 28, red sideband 27.4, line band 24.1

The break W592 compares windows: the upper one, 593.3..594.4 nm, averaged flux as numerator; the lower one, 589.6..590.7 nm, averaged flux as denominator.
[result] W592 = 1.04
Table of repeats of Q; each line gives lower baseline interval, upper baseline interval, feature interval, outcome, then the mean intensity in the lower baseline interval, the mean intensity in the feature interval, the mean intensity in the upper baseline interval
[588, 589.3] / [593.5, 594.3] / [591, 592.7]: -0.10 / 22.2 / 27.4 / 26.7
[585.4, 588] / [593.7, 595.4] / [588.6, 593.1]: 0.10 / 27.8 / 25.1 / 27.2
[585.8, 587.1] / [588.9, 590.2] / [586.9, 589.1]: -0.07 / 27.2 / 25.5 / 20.2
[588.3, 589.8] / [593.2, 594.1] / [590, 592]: -0.19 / 20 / 27.4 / 27.1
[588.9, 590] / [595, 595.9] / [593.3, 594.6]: -0.07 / 18.9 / 27.1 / 27.6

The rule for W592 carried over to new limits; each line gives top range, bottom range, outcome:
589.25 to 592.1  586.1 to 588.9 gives 0.95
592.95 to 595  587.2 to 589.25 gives 1.11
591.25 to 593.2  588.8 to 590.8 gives 1.22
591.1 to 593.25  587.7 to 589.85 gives 1.25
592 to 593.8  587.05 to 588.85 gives 1.03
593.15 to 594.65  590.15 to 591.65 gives 1.00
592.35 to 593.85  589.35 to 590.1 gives 1.32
